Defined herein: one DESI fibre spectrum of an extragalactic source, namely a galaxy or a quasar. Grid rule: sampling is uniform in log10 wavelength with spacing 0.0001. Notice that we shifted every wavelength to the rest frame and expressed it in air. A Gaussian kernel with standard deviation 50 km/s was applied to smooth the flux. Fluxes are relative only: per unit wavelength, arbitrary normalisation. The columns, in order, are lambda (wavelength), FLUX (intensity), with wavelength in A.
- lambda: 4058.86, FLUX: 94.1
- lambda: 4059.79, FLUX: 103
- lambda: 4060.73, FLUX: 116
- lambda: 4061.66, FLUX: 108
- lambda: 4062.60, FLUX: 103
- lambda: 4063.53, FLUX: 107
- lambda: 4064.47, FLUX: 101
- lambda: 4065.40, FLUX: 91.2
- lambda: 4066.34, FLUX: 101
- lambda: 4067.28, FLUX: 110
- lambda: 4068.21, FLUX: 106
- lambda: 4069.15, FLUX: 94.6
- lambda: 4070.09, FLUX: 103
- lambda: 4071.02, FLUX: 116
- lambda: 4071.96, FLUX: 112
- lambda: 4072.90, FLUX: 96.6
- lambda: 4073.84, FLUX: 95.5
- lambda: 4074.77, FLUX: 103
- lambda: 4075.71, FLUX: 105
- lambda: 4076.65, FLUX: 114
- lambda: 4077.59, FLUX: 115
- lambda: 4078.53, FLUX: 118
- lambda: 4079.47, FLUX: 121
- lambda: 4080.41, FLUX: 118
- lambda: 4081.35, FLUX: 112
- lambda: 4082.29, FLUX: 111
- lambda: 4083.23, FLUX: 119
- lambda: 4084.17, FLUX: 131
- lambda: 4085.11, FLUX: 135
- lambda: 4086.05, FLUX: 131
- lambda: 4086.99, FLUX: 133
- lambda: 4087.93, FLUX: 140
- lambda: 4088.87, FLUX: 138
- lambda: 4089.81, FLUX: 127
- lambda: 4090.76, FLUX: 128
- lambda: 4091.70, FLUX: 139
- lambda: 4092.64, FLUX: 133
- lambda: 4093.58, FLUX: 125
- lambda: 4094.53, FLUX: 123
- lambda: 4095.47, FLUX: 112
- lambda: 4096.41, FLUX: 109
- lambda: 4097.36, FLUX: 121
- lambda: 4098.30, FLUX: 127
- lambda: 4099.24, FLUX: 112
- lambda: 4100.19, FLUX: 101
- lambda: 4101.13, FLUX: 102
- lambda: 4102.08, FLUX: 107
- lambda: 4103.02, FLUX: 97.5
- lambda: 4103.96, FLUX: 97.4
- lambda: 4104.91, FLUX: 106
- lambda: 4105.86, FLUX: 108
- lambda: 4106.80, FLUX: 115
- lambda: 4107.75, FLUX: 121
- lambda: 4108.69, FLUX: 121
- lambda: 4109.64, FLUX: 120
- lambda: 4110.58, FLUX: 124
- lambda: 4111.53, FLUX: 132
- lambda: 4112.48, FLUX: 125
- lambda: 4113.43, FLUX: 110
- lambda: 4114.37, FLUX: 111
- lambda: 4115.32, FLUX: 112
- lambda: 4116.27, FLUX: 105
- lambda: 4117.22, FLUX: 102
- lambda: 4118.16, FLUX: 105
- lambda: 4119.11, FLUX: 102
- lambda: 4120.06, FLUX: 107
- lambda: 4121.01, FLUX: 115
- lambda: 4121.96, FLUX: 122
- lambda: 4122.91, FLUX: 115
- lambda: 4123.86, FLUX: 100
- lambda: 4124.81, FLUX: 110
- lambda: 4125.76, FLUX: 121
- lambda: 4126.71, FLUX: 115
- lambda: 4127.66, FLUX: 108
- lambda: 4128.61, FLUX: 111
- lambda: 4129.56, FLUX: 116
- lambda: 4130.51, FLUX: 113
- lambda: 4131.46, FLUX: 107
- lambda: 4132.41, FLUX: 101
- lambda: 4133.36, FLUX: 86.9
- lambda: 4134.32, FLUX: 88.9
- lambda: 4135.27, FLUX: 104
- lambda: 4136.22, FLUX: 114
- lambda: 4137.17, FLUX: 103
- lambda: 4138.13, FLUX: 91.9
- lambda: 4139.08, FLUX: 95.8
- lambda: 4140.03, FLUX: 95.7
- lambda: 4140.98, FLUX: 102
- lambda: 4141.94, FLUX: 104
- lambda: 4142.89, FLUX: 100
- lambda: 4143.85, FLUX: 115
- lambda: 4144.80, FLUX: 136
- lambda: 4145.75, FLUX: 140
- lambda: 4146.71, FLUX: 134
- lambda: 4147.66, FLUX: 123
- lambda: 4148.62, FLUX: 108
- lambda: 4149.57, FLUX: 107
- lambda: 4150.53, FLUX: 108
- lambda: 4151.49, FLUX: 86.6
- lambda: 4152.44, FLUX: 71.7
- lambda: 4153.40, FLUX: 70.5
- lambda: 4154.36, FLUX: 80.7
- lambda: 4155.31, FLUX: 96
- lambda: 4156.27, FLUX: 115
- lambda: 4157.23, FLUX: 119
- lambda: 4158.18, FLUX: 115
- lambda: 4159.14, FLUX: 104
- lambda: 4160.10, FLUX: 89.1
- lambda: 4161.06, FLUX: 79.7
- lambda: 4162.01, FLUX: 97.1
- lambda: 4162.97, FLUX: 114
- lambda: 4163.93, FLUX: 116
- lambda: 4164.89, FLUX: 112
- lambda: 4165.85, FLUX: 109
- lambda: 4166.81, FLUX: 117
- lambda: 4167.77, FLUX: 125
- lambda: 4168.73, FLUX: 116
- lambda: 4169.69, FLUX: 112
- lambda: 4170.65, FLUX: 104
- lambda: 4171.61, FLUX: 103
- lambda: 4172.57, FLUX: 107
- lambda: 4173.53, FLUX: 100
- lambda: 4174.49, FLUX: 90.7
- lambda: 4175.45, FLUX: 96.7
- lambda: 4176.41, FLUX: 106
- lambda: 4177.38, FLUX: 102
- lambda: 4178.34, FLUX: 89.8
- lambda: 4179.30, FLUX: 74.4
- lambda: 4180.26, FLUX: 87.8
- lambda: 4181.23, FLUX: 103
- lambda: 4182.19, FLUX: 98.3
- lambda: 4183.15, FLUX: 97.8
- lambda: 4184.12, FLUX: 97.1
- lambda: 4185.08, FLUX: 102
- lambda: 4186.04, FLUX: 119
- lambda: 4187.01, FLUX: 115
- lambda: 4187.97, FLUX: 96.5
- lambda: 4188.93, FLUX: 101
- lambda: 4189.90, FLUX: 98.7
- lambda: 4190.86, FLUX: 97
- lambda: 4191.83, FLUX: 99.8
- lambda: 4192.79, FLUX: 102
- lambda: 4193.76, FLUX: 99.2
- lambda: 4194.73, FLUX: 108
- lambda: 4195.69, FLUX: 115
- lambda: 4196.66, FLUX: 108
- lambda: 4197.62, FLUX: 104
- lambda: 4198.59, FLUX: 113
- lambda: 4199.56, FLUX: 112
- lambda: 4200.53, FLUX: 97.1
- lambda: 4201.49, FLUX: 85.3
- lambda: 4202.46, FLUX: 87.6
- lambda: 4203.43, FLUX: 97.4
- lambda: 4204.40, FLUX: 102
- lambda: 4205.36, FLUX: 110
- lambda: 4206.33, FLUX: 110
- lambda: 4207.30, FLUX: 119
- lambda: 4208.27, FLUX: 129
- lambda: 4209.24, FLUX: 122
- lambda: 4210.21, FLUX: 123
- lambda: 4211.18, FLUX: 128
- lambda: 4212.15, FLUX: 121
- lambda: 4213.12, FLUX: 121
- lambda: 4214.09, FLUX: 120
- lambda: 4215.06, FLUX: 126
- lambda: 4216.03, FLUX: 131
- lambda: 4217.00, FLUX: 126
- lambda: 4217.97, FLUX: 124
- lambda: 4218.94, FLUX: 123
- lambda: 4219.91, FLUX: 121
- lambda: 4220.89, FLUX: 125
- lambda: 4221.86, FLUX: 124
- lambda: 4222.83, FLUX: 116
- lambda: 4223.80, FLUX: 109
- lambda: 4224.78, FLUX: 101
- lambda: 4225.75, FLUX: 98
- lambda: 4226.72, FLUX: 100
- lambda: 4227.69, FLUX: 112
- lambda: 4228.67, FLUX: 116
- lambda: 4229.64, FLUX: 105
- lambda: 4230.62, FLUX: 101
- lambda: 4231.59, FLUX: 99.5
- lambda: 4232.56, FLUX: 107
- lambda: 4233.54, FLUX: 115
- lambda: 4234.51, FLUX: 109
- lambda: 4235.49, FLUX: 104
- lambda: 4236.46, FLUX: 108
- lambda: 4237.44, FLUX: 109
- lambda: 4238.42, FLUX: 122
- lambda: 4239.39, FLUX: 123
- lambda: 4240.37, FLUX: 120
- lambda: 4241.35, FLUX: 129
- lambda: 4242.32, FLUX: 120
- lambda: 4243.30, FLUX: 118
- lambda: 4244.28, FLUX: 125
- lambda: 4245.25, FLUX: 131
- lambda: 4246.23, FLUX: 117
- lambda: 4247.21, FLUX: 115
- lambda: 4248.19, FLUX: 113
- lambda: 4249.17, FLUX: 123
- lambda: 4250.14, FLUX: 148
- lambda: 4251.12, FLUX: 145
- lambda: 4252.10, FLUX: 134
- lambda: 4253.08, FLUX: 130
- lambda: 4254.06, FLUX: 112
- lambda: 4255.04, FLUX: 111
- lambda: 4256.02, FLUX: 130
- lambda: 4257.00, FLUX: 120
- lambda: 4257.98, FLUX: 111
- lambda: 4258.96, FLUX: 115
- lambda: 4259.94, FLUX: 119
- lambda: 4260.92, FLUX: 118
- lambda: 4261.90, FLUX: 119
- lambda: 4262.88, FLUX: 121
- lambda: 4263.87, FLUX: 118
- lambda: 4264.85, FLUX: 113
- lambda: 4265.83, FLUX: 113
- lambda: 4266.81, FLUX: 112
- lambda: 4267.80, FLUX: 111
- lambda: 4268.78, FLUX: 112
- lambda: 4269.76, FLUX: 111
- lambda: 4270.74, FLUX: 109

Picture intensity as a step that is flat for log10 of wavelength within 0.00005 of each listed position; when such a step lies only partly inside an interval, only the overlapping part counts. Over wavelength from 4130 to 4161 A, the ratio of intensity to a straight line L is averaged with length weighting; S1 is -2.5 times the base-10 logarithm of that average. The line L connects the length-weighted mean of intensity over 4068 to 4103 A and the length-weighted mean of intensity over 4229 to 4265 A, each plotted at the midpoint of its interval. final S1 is 0.136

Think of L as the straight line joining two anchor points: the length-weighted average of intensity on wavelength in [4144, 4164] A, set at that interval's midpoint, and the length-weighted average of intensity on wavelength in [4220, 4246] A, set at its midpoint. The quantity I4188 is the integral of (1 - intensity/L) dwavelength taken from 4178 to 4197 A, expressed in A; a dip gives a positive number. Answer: 1.4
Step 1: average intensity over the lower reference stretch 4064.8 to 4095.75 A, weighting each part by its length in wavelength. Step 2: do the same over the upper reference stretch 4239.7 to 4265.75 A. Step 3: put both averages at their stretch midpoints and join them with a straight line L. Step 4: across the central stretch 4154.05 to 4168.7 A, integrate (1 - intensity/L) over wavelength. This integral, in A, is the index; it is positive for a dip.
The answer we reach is 1.6 A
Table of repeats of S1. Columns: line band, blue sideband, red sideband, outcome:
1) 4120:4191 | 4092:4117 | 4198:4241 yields 0.09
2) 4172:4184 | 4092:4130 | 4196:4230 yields 0.18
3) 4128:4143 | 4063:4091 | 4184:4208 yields 0.07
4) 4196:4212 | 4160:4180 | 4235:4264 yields 0.01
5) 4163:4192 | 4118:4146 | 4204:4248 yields 0.09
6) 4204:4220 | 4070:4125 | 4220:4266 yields -0.04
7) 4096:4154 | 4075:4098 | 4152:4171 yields 0.04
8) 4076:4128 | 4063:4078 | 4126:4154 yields -0.12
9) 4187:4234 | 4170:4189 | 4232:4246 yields -0.02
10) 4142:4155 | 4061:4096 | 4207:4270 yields 0.10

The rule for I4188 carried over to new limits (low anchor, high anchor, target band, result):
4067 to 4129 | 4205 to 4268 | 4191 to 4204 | 1.67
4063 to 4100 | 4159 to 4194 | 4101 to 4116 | -0.14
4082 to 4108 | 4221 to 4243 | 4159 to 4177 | 1.58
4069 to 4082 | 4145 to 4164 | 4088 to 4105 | -1.56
